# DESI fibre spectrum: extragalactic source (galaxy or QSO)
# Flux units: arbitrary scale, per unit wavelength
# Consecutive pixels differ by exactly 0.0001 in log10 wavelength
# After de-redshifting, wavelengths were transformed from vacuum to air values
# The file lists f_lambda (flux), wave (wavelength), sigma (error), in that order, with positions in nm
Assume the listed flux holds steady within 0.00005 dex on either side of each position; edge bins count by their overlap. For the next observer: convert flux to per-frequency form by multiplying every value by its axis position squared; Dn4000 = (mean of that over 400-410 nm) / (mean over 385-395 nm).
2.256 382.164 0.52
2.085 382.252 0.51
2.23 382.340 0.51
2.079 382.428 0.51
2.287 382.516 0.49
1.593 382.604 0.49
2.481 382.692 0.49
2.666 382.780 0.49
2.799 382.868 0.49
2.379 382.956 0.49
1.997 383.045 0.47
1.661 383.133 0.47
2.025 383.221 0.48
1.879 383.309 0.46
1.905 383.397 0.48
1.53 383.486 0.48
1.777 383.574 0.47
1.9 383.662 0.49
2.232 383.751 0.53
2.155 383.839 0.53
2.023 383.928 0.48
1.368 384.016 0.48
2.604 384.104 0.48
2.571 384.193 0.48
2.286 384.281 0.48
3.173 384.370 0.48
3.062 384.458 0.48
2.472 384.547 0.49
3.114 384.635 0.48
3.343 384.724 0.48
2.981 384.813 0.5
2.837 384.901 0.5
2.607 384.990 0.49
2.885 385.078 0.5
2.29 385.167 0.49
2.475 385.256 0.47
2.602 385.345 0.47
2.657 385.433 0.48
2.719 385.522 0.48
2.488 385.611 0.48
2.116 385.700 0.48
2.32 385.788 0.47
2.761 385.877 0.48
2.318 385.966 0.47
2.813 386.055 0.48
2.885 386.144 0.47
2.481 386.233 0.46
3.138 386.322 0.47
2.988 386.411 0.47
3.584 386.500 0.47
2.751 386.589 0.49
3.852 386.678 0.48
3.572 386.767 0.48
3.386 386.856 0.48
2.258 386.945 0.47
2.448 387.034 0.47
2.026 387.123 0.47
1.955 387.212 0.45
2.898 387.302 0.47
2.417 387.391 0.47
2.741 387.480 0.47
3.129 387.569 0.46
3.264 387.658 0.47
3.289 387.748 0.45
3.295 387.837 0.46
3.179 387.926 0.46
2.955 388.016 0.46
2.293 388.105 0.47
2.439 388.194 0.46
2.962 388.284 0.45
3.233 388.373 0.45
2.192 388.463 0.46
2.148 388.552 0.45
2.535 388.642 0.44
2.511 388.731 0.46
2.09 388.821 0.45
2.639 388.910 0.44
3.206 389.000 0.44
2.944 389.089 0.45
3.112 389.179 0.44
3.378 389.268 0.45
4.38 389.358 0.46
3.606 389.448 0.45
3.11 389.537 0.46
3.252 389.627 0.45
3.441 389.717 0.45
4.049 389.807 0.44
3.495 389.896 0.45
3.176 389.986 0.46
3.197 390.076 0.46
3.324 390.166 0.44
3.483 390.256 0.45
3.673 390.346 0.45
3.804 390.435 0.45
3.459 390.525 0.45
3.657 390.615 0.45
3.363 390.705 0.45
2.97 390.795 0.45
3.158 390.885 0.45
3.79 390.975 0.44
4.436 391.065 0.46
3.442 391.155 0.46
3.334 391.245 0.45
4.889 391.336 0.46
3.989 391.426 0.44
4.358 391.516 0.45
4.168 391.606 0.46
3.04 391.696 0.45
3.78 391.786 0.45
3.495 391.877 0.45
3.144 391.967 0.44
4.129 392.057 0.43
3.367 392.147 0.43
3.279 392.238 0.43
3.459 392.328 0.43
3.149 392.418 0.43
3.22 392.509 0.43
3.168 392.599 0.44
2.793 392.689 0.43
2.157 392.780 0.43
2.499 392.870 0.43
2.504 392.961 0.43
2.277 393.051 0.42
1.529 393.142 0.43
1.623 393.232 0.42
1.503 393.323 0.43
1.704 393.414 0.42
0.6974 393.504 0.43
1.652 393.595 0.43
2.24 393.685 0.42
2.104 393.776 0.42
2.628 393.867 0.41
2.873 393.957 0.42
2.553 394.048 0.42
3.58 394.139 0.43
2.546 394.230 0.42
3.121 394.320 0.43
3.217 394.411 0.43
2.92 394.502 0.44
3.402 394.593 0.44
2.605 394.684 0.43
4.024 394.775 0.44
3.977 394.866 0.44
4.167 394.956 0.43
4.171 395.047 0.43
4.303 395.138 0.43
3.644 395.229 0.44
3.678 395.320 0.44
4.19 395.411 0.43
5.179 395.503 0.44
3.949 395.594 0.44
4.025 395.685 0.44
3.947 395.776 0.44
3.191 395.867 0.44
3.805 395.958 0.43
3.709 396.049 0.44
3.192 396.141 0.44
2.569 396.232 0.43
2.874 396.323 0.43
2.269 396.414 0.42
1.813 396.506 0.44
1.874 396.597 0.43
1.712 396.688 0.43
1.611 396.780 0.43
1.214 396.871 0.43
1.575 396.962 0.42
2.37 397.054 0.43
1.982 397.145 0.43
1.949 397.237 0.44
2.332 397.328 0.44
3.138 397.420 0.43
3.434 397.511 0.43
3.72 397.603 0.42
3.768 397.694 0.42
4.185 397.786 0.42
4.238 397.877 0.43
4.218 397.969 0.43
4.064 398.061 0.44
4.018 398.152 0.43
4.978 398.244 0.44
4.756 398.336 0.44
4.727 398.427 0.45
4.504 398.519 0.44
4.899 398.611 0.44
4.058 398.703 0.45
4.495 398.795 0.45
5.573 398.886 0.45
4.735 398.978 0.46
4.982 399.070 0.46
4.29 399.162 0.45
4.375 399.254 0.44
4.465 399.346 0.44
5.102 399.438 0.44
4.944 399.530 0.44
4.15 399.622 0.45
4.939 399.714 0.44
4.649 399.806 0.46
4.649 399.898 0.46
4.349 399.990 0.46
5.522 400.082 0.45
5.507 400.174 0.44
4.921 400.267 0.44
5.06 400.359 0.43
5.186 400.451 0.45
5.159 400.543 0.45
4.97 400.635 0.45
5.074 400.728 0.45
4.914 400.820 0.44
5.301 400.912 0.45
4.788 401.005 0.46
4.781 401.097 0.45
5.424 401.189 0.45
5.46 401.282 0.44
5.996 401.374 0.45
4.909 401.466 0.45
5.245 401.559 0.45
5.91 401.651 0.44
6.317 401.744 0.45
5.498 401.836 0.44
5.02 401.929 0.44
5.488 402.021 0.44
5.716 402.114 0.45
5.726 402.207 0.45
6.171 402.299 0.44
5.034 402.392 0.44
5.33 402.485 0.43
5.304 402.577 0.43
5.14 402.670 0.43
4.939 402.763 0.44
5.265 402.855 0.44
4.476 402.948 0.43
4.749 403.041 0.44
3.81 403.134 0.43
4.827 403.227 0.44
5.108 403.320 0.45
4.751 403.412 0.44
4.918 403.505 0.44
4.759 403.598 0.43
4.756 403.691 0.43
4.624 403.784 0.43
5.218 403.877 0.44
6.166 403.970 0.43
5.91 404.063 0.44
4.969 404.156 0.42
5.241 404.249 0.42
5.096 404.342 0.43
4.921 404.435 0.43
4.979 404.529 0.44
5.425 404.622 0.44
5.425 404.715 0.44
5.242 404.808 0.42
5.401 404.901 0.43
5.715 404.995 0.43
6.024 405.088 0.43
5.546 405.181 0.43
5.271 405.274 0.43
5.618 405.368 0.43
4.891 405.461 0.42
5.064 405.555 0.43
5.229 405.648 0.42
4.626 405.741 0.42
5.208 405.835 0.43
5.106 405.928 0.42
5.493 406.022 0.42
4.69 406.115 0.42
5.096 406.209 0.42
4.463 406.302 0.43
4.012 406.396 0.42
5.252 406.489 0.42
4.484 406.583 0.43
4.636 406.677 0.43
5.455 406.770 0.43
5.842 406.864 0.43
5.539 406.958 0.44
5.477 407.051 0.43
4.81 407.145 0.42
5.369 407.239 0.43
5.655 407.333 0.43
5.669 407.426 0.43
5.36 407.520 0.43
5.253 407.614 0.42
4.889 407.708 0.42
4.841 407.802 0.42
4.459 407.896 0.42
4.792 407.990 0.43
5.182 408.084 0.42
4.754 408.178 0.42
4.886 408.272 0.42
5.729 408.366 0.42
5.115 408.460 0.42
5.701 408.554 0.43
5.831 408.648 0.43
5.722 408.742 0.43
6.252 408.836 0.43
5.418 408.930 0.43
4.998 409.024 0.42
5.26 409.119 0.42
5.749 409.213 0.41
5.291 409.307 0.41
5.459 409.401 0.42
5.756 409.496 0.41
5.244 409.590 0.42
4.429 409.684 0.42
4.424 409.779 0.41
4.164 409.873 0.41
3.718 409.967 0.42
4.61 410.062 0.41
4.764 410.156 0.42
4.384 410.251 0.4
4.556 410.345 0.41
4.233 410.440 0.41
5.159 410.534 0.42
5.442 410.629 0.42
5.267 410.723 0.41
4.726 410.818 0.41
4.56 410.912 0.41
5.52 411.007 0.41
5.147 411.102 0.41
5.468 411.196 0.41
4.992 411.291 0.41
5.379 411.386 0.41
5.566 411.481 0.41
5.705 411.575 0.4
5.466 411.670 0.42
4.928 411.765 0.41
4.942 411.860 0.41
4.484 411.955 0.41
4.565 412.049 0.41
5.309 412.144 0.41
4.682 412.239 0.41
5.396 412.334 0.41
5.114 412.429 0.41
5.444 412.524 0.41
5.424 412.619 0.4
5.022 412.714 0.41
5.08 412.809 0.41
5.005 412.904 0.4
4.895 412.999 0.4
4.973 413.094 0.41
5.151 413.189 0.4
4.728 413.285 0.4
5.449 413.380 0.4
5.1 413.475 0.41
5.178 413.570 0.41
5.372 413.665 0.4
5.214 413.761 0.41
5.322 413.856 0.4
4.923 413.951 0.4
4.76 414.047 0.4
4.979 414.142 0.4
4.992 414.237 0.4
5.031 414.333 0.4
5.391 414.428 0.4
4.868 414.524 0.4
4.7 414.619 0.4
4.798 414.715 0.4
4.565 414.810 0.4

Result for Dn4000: 1.9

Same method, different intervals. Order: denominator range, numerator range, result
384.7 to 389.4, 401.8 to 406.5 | 2.00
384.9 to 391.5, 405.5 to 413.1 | 1.86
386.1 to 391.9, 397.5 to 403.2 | 1.63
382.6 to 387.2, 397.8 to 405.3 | 2.17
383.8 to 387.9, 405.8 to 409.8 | 2.12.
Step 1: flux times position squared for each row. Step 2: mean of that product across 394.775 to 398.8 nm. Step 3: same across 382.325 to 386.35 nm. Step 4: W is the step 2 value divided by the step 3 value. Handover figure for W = 1.5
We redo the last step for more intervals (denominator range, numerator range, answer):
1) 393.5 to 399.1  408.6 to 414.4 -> 1.62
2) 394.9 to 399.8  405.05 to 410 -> 1.46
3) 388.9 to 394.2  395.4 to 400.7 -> 1.29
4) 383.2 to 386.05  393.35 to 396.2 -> 1.41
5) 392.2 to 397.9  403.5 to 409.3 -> 1.91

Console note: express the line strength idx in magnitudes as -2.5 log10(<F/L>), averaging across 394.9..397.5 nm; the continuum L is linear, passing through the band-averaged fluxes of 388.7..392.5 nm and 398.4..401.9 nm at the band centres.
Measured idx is 0.390 mag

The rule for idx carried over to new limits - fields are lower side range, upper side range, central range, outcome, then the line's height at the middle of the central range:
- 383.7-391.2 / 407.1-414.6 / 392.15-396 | 0.17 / 3.54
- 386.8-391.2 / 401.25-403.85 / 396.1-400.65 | 0.18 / 4.54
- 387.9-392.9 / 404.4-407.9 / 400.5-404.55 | -0.10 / 4.74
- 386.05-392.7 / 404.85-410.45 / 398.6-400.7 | -0.13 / 4.28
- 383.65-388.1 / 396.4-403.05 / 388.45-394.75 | 0.11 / 3.43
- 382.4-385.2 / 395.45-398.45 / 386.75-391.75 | -0.17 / 2.71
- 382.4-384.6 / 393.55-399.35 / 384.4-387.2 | -0.15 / 2.42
